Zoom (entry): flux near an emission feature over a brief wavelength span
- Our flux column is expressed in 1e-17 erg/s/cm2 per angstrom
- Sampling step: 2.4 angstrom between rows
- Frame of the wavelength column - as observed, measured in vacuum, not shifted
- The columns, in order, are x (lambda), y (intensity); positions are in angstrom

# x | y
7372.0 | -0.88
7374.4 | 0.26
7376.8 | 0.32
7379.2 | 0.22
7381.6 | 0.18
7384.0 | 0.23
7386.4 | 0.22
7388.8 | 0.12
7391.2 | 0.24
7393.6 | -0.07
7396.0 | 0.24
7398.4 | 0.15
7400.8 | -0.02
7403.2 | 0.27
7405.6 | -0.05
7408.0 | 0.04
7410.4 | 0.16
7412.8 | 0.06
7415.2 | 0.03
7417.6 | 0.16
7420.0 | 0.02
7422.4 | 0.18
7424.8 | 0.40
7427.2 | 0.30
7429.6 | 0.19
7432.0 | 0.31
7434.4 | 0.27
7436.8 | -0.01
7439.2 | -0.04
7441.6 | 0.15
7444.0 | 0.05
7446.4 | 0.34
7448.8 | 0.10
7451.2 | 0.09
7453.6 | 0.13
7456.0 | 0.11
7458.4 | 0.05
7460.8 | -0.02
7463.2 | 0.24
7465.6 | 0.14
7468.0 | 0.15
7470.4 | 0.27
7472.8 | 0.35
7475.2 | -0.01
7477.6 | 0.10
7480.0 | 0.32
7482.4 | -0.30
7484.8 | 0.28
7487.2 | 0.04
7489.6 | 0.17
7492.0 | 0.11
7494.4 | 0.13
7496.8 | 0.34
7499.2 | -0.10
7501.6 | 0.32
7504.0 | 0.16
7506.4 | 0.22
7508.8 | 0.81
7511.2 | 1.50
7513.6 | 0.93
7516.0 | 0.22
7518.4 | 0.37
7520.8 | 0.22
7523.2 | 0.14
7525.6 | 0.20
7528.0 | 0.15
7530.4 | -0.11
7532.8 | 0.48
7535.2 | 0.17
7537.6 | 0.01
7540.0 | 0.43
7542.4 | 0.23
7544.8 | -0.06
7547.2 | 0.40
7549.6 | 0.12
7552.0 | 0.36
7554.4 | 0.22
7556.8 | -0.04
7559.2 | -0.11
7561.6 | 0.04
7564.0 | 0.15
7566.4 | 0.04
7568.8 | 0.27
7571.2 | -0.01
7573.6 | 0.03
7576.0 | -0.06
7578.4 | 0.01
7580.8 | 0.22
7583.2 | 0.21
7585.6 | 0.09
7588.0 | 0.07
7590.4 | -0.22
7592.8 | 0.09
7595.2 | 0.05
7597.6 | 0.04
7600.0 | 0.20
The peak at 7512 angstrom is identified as Hgamma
